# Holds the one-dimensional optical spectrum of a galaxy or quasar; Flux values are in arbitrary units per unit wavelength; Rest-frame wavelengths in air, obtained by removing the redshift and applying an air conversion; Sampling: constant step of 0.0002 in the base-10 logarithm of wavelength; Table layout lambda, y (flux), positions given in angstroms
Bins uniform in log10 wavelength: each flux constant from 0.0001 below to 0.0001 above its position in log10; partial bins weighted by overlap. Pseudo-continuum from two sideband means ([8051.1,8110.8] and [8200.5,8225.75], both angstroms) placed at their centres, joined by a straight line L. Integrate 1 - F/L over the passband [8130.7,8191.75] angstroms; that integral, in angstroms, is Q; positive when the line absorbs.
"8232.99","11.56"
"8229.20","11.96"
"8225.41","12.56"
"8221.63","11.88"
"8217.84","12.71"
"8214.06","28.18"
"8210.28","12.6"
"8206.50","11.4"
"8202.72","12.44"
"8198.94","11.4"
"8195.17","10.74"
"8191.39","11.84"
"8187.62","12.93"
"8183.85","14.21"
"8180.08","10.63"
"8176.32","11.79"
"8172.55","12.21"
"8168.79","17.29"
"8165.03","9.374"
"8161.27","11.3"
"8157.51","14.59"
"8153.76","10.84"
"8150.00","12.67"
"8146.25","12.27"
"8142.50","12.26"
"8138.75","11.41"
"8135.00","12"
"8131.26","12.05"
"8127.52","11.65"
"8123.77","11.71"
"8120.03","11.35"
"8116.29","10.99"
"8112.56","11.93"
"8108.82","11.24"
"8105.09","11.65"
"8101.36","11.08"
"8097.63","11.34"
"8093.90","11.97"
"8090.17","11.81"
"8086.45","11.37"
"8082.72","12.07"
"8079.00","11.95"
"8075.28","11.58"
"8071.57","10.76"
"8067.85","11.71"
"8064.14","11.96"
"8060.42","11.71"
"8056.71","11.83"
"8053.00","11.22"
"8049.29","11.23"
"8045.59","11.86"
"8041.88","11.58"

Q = 4.87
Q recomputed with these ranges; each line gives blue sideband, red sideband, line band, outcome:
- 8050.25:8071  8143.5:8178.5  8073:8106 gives 0.6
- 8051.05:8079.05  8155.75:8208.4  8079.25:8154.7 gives 1.2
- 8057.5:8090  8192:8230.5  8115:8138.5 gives 1.4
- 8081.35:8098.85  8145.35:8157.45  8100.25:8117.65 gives 0.7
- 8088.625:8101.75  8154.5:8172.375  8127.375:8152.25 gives 0.8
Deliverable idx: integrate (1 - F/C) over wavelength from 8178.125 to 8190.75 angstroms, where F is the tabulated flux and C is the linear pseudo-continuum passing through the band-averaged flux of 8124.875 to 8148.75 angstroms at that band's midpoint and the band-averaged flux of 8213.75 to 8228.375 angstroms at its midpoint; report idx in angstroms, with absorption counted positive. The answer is 0.95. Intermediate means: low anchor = 12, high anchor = 14.7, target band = 12.5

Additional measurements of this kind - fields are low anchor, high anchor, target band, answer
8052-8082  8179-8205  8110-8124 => 0.4 angstroms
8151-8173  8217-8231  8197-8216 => -4.4 angstroms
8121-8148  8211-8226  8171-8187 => 2.2 angstroms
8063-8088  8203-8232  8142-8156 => 1.0 angstroms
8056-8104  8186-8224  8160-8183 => 1.5 angstroms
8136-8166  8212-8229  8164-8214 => 4.3 angstroms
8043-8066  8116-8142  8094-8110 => 0.3 angstroms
